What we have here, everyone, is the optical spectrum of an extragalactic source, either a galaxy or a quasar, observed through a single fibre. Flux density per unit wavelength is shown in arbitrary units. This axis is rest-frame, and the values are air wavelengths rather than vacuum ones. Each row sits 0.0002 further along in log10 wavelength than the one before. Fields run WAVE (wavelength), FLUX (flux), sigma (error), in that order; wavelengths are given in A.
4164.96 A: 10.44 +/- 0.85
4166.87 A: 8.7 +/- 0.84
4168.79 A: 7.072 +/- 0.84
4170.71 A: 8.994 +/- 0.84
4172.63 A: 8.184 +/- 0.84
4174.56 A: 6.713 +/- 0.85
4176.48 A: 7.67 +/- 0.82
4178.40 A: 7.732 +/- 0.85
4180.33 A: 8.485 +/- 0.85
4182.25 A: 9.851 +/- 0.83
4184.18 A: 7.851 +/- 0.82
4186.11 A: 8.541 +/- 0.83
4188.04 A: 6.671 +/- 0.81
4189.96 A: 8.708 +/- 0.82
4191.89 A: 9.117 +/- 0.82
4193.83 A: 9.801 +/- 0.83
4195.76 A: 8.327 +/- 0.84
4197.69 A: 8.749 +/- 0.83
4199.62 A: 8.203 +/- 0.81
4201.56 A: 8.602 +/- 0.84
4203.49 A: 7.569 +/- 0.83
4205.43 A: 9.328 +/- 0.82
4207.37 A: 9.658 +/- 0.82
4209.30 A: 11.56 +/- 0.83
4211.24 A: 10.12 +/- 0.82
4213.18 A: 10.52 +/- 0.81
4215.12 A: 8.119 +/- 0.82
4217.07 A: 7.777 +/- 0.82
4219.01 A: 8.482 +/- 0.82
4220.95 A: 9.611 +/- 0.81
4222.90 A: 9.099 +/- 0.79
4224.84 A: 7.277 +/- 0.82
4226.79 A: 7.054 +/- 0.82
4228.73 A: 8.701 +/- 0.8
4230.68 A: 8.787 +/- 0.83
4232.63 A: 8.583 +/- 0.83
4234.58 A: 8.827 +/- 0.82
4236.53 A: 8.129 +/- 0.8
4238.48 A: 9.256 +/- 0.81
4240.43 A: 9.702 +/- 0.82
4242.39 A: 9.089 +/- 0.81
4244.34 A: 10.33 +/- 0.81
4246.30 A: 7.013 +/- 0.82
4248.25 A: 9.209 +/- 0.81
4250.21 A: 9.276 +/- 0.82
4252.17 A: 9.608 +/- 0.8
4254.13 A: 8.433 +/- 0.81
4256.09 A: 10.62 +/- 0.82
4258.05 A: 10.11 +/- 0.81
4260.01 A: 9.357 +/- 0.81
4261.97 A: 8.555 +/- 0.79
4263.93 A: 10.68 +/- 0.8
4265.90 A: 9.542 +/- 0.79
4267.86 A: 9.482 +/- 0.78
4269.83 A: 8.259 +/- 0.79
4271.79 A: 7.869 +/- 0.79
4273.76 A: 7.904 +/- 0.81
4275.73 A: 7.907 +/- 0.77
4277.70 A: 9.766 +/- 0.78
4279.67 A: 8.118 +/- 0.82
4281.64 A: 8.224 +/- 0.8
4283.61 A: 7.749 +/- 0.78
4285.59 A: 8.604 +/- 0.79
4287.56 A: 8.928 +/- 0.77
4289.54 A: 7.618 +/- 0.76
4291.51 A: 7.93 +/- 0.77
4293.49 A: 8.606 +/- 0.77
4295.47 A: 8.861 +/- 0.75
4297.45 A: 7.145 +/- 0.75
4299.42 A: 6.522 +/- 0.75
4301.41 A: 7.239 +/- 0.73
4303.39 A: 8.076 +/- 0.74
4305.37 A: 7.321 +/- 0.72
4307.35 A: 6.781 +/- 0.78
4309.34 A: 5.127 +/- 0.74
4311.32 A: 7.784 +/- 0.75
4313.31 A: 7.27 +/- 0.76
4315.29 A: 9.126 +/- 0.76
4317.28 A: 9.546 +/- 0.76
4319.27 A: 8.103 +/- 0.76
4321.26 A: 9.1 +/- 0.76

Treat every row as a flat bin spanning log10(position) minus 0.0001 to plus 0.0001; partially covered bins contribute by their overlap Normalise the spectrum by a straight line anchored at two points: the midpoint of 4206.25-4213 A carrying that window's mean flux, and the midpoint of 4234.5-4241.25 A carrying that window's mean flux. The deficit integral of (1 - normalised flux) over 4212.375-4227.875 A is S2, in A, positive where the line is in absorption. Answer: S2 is 2.25 A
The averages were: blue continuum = 10.4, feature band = 8.47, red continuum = 8.99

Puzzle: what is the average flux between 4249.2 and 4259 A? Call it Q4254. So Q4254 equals 9.6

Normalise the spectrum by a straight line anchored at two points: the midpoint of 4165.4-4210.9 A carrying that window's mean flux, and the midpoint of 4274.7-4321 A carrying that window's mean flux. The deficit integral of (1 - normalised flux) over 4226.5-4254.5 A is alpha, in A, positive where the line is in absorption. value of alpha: -2.0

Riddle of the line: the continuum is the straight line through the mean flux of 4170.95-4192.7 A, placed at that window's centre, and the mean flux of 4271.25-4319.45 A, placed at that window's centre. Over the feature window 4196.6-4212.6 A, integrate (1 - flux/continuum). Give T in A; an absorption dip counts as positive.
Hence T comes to -2.24 A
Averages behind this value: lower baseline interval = 8.16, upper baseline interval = 7.92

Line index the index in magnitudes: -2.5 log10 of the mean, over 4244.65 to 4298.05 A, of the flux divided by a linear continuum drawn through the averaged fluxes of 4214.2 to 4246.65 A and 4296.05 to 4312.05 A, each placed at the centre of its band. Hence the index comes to -0.13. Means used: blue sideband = 8.61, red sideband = 7.04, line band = 8.75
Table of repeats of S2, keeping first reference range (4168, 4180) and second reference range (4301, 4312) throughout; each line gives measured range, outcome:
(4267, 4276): -1.34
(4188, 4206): -2.21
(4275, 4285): -1.67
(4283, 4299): -2.28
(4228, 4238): -1.60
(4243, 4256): -3.09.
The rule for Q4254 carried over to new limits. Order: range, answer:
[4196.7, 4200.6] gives 8.48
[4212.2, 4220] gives 8.73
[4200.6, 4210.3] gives 9.35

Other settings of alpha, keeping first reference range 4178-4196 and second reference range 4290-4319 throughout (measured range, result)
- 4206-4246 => -3.6 A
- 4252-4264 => -2.3 A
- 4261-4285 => -2.3 A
